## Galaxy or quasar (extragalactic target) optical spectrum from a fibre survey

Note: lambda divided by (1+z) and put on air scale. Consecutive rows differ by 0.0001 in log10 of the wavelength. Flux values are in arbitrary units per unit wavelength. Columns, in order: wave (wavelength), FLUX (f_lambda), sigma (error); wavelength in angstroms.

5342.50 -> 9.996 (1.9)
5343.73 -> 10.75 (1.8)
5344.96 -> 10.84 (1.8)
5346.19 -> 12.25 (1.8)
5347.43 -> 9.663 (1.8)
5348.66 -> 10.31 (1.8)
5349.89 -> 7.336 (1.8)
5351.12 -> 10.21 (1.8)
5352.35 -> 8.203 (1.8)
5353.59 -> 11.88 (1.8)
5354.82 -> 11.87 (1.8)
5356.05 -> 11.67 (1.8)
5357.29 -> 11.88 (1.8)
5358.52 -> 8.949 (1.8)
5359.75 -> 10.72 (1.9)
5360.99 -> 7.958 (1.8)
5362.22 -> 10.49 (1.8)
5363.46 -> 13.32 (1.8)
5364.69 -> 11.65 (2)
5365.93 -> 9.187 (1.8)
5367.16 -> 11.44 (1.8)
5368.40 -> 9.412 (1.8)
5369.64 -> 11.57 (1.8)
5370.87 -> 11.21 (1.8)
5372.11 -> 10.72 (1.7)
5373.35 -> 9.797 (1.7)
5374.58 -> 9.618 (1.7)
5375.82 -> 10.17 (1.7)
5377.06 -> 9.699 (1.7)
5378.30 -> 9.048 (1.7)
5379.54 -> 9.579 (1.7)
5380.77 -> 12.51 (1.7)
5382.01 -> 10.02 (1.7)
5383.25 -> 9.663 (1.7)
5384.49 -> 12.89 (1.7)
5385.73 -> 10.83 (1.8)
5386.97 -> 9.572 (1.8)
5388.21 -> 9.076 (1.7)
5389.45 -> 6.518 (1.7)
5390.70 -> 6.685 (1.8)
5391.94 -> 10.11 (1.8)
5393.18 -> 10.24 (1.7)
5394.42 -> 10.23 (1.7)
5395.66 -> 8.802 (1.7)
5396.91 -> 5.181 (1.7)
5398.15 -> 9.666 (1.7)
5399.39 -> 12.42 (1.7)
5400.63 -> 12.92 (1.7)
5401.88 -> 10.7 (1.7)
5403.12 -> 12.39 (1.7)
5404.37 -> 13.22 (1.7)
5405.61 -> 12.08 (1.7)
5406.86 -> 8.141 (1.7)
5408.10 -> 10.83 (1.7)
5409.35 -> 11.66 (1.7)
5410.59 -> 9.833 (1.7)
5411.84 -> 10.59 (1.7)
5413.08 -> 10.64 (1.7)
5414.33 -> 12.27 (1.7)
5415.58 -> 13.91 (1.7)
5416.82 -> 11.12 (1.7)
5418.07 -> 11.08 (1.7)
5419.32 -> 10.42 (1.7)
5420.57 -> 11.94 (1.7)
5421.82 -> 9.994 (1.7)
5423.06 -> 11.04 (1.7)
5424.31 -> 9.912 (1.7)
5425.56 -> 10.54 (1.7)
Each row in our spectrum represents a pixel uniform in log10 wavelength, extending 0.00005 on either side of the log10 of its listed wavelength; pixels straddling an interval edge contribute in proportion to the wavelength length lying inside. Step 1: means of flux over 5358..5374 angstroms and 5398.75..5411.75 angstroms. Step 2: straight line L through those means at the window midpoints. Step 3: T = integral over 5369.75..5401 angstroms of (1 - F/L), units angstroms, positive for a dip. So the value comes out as 3.0 angstroms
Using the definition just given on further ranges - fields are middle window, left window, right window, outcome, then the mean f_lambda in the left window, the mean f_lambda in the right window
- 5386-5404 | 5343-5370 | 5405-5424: 1.94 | 10.5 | 11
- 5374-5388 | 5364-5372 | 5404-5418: 0.80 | 10.8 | 11.3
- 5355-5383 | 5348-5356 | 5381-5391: -1.82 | 10.1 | 9.61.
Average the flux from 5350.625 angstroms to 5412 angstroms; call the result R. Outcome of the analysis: 10.3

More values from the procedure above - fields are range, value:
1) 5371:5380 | 9.88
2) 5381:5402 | 9.76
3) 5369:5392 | 9.96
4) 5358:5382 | 10.4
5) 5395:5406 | 10.8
